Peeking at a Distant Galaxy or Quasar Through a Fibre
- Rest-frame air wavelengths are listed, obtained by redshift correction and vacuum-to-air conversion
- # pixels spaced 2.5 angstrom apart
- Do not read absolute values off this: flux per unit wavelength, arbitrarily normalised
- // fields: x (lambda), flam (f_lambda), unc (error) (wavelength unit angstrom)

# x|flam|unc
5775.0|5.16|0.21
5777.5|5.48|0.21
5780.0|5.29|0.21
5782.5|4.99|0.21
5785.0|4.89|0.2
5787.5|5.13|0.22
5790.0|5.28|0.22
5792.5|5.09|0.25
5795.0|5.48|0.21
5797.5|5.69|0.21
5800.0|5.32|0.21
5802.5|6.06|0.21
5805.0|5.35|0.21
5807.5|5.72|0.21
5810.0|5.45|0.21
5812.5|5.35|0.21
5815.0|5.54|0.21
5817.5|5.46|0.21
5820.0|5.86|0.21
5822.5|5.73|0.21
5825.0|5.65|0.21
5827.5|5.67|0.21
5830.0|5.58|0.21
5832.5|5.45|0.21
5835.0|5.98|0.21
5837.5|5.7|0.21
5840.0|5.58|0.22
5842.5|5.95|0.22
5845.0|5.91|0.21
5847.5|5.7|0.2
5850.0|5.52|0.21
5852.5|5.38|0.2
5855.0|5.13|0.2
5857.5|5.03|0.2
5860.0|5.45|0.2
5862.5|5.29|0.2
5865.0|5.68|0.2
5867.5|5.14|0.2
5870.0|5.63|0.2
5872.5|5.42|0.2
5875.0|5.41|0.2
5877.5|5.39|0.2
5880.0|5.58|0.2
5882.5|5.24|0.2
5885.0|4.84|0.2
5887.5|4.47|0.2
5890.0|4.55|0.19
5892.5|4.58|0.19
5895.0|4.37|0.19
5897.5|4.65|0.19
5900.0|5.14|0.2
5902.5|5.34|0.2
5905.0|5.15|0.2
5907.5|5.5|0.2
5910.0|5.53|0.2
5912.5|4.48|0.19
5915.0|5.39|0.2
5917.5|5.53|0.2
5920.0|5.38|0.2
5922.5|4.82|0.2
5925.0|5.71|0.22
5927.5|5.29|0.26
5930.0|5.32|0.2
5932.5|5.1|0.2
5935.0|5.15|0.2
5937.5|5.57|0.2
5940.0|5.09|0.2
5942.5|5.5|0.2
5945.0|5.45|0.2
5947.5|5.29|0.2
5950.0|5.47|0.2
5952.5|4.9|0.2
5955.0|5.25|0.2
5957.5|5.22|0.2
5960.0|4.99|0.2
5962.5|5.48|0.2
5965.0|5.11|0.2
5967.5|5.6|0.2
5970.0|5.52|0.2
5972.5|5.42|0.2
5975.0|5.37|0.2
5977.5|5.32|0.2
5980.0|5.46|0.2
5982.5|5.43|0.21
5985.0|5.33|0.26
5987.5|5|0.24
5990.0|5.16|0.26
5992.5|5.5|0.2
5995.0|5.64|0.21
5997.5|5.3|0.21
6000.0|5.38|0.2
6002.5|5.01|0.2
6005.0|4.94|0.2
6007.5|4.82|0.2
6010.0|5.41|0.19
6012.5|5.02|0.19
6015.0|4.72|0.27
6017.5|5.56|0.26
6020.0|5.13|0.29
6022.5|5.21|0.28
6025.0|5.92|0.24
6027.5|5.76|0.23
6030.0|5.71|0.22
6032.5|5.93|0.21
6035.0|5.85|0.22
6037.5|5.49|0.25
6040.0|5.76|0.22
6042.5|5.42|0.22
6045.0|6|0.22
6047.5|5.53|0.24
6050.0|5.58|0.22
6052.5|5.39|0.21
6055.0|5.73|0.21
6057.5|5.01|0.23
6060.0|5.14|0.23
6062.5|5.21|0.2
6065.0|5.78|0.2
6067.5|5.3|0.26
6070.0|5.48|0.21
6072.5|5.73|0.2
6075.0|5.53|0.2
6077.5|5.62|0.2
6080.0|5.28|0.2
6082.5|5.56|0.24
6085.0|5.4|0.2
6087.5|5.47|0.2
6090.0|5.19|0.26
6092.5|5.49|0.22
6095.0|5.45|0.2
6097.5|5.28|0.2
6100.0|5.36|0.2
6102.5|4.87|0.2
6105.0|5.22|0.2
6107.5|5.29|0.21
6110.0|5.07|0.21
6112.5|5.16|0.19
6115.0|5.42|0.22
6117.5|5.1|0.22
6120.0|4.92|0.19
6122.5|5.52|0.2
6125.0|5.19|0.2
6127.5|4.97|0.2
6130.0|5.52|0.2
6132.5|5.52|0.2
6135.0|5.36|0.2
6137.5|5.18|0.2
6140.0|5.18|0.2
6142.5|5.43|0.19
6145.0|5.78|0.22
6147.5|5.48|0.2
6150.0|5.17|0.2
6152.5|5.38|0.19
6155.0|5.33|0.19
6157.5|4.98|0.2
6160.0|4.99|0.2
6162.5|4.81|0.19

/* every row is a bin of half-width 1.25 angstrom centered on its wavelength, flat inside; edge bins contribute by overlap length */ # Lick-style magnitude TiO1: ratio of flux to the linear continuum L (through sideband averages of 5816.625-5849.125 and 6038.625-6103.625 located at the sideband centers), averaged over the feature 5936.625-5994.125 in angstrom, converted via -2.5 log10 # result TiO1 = 0.05 mag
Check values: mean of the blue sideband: 5.71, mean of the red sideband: 5.45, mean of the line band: 5.32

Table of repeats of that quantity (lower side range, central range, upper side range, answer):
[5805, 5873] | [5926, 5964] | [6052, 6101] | 0.04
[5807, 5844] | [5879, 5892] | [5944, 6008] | 0.13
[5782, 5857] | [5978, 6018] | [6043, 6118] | 0.04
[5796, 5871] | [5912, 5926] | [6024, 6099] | 0.06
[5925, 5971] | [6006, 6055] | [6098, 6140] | -0.04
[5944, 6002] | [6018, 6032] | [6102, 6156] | -0.05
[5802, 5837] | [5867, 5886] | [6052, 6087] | 0.05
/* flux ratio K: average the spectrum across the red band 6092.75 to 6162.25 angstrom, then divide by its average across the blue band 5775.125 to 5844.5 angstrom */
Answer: 0.96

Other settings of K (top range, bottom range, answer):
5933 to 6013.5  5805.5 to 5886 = 0.96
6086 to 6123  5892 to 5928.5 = 1.02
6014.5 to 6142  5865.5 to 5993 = 1.03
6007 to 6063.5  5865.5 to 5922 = 1.06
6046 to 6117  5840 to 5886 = 0.99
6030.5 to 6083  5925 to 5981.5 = 1.04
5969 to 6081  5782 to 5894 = 1.00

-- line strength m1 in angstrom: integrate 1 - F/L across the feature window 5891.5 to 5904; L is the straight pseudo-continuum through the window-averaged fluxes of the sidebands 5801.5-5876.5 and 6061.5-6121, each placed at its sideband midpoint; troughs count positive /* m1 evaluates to 1.54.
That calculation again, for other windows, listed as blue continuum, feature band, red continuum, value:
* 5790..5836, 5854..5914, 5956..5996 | 3.80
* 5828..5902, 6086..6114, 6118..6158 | 0.25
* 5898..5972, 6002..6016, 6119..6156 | 0.82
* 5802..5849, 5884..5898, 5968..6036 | 2.48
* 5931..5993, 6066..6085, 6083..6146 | -0.72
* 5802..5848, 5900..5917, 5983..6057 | 0.97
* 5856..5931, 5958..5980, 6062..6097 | -0.25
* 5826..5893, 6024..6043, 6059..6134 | -1.38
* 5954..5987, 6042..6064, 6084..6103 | -0.48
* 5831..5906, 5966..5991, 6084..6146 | -0.33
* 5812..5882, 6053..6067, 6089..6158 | -0.08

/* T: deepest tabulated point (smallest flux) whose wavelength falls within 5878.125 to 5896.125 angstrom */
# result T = 4.37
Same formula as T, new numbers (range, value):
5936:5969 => 4.9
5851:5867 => 5.03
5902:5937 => 4.48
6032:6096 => 5.01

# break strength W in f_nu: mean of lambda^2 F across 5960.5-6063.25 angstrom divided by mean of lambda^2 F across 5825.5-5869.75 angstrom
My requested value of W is 1.03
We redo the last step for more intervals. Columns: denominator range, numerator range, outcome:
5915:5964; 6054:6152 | 1.07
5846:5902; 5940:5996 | 1.06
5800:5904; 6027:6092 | 1.10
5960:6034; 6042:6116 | 1.04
